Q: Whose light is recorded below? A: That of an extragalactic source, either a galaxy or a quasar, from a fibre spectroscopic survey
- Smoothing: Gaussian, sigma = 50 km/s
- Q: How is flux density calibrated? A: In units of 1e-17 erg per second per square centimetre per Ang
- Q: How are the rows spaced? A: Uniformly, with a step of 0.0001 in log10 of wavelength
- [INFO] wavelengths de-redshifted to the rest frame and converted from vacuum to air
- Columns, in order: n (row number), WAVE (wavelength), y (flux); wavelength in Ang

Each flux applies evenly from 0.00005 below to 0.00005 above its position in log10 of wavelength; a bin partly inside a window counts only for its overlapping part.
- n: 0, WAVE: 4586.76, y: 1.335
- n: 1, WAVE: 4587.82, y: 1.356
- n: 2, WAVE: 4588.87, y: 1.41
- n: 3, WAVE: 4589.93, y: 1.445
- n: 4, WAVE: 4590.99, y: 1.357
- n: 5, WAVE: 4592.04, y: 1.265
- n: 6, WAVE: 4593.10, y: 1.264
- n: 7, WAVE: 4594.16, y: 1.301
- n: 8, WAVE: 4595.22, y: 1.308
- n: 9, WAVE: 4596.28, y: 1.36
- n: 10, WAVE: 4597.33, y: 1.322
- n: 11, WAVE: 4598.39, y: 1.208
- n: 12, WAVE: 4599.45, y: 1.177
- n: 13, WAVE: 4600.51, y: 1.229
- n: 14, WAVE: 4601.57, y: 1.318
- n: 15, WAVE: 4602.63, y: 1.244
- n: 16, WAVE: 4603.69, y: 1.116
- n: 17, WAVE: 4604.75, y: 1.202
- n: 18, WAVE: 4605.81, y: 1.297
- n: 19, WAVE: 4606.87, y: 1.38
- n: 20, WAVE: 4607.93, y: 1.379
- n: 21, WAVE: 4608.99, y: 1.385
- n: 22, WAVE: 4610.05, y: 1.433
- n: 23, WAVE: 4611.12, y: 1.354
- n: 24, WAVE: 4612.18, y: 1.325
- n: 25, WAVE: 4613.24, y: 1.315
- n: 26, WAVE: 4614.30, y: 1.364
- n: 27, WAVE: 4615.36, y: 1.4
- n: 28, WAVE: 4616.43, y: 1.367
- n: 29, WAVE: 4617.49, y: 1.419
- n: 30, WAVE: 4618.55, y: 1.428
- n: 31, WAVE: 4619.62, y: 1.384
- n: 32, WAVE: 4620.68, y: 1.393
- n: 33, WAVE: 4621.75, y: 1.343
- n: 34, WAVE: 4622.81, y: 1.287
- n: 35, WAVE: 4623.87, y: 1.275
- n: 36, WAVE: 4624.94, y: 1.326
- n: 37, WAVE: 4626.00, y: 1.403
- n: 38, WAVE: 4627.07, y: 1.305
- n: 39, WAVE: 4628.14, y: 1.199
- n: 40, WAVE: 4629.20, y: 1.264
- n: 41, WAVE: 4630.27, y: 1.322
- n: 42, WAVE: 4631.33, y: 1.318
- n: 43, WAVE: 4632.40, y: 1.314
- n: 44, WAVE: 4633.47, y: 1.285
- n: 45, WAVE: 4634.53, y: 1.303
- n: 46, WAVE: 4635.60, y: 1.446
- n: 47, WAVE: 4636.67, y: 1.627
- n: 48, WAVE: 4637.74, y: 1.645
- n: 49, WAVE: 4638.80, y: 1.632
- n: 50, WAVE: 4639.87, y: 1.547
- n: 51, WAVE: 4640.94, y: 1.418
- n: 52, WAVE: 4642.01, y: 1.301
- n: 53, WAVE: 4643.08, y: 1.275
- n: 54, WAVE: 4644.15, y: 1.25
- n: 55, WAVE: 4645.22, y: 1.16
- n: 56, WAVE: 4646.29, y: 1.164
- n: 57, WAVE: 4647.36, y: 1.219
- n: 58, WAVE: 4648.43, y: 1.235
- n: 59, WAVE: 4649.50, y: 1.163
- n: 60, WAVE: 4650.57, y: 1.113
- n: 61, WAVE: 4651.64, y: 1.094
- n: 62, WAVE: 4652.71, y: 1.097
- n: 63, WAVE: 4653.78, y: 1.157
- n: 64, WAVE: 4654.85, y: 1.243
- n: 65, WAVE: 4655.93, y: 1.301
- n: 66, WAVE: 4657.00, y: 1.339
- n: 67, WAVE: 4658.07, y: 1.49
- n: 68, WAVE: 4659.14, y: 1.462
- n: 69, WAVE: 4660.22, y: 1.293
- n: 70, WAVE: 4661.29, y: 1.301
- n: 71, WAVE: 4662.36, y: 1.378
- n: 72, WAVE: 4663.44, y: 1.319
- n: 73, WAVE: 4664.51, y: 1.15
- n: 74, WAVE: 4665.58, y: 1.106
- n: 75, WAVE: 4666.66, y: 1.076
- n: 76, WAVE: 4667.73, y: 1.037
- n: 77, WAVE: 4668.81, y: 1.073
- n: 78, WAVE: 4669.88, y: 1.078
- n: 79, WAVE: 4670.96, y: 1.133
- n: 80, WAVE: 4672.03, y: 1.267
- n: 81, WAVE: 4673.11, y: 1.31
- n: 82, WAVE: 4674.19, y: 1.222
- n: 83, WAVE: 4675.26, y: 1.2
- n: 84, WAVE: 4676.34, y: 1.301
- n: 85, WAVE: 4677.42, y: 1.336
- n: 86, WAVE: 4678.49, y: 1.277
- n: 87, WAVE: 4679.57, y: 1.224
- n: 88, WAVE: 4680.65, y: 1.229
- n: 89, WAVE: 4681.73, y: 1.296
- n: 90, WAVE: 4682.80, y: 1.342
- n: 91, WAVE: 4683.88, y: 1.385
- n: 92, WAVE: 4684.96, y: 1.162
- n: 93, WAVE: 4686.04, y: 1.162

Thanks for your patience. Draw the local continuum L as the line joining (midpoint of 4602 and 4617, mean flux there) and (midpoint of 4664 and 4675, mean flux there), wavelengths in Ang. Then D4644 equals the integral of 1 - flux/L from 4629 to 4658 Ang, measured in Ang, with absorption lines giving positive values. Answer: -1.96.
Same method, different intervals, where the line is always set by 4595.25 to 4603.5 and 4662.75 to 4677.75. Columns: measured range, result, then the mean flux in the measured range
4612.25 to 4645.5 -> -3.67 Ang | 1.37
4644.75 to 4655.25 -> 0.38 Ang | 1.16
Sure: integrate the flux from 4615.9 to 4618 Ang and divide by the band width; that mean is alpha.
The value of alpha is 1.39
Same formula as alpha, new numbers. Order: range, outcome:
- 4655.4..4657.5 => 1.32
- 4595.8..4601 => 1.26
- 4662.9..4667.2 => 1.16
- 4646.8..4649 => 1.23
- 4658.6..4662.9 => 1.36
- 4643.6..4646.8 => 1.19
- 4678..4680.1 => 1.25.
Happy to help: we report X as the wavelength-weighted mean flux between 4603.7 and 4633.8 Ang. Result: 1.33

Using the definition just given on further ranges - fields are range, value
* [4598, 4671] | 1.3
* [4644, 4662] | 1.24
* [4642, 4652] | 1.19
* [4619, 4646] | 1.36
